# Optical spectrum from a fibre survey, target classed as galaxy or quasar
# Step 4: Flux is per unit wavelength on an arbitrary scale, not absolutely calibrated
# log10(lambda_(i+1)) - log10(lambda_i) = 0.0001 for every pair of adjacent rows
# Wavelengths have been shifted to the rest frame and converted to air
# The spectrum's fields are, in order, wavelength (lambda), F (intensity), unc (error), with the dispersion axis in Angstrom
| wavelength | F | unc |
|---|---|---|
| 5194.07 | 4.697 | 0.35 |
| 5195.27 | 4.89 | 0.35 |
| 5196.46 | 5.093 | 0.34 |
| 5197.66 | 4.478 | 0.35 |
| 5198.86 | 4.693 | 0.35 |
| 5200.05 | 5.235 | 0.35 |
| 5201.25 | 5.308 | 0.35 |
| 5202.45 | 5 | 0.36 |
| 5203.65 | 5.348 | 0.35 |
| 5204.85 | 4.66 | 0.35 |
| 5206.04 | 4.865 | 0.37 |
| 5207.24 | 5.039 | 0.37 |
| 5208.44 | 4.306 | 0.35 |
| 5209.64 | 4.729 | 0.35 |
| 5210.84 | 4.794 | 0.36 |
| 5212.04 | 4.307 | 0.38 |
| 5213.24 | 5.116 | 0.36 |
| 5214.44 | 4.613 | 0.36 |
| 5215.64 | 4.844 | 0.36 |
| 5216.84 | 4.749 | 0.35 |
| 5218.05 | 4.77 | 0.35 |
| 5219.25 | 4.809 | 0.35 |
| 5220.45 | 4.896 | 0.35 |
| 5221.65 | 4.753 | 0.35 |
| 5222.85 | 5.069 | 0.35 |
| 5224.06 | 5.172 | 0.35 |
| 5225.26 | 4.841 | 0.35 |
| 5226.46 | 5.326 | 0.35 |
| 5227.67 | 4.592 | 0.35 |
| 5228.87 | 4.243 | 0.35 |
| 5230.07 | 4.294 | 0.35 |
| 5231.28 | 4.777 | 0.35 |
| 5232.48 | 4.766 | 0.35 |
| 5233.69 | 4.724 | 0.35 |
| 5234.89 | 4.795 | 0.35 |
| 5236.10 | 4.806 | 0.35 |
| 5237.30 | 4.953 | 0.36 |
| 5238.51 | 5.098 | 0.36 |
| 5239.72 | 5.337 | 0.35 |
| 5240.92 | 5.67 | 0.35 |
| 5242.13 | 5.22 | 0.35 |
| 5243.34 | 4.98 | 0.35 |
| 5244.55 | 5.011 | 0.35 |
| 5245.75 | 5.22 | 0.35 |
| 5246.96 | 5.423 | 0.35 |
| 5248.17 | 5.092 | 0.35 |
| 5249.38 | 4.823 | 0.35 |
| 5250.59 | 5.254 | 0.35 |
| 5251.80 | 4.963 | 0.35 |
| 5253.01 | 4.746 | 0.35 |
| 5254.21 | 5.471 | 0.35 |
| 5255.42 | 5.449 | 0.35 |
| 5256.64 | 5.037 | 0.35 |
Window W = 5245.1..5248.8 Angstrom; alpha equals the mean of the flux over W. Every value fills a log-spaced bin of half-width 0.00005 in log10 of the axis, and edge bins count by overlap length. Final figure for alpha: 5.24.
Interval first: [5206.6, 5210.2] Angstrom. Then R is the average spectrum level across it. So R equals 4.69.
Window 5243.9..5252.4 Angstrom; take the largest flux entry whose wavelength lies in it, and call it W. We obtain 5.423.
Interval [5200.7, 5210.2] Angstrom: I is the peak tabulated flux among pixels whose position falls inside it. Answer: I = 5.348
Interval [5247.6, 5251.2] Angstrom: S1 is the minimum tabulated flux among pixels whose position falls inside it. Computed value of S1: 4.823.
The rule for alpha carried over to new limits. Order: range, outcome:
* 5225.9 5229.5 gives 4.71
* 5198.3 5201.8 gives 5.09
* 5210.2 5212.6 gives 4.56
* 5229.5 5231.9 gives 4.54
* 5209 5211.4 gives 4.75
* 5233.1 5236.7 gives 4.78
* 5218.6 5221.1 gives 4.86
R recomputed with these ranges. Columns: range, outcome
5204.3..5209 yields 4.73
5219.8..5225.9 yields 4.95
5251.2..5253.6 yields 4.85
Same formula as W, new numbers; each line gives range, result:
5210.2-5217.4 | 5.116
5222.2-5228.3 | 5.326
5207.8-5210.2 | 4.729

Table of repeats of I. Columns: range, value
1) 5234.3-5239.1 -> 5.098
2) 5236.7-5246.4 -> 5.67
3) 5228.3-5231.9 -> 4.777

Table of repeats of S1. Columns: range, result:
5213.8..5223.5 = 4.613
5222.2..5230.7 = 4.243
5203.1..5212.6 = 4.306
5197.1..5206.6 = 4.478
